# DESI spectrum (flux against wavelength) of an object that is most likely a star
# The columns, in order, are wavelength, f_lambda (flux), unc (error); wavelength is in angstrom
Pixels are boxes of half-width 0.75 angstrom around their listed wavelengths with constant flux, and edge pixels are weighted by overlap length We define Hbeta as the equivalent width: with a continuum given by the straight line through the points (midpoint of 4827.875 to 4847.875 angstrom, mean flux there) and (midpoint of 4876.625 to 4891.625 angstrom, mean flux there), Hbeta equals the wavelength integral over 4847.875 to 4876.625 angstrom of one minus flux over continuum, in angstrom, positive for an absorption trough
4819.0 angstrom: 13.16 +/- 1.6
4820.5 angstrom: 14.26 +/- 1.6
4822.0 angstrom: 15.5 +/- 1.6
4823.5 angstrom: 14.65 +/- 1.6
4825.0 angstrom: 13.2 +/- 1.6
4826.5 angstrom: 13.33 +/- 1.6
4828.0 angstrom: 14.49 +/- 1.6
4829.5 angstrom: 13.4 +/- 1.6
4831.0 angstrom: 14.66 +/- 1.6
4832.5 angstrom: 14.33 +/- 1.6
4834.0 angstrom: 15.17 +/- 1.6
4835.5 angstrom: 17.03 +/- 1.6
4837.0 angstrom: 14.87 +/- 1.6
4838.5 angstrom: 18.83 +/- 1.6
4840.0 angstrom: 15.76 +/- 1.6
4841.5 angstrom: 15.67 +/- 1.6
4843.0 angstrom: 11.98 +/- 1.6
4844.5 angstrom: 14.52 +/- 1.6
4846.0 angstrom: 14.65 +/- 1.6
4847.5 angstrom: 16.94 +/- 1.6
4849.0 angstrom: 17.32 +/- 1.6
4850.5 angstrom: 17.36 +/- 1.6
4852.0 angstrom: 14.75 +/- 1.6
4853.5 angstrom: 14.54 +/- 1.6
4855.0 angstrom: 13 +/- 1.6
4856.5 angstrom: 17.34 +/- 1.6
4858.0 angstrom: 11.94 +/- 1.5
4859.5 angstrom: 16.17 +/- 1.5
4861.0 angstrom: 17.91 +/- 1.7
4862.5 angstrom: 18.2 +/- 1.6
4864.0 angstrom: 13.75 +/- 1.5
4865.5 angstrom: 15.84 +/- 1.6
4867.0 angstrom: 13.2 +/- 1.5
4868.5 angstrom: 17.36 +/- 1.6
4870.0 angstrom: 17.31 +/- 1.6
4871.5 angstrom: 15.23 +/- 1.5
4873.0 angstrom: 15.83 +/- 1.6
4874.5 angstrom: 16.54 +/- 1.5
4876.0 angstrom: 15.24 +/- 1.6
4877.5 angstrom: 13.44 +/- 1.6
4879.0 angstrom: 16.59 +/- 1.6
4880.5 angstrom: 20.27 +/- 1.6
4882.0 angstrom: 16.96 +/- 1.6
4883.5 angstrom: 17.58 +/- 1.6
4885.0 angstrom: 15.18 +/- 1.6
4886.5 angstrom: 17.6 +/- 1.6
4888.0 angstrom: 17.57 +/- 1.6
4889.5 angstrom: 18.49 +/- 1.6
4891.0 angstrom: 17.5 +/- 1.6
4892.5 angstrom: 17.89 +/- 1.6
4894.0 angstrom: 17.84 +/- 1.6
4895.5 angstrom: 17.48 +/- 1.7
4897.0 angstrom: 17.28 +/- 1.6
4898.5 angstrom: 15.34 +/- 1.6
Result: 0.76 angstrom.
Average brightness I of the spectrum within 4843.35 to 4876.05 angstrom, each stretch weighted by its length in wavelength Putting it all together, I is 15.6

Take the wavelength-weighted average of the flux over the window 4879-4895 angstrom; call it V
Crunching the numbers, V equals 17.6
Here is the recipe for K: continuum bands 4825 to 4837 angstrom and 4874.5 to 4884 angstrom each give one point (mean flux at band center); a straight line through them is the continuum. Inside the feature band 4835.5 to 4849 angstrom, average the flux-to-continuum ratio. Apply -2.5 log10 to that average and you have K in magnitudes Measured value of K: -0.04 mag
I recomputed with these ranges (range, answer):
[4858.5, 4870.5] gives 16.1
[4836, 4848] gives 15.4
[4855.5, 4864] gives 16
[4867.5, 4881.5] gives 16.4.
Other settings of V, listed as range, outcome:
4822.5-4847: 14.8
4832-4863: 15.6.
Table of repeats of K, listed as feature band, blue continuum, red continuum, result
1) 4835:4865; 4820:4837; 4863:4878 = -0.043 mag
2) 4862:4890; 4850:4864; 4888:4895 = 0.029 mag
